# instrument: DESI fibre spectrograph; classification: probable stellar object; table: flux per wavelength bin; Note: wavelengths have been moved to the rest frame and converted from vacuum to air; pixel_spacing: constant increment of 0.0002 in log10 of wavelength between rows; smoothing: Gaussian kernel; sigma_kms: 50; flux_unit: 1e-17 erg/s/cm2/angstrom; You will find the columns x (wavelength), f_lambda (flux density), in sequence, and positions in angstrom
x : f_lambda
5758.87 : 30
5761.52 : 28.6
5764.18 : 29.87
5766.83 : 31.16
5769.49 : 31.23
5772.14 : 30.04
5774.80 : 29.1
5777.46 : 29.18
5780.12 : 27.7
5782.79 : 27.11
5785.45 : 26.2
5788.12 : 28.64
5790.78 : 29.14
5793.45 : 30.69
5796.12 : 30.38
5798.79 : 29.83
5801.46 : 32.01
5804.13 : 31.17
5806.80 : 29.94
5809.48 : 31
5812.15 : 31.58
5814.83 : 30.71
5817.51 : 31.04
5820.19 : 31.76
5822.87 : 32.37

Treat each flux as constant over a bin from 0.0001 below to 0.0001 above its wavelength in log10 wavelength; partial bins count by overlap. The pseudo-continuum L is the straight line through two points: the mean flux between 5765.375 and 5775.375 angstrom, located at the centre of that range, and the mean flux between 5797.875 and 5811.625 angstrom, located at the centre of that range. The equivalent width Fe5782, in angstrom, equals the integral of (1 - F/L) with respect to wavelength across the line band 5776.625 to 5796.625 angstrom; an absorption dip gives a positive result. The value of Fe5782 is 1.39 angstrom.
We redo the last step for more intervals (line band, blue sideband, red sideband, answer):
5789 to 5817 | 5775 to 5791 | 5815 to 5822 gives -0.7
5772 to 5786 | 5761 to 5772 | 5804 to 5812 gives 1.0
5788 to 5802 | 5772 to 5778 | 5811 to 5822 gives 0.1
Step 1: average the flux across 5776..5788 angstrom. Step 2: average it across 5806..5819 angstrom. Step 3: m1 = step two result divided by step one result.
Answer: 1.12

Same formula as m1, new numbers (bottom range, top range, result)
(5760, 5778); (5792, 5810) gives 1.03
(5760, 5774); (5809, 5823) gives 1.04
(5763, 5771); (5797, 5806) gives 1.00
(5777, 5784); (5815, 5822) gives 1.13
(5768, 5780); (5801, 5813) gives 1.05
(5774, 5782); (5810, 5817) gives 1.09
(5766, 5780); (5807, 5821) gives 1.04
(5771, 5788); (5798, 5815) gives 1.10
